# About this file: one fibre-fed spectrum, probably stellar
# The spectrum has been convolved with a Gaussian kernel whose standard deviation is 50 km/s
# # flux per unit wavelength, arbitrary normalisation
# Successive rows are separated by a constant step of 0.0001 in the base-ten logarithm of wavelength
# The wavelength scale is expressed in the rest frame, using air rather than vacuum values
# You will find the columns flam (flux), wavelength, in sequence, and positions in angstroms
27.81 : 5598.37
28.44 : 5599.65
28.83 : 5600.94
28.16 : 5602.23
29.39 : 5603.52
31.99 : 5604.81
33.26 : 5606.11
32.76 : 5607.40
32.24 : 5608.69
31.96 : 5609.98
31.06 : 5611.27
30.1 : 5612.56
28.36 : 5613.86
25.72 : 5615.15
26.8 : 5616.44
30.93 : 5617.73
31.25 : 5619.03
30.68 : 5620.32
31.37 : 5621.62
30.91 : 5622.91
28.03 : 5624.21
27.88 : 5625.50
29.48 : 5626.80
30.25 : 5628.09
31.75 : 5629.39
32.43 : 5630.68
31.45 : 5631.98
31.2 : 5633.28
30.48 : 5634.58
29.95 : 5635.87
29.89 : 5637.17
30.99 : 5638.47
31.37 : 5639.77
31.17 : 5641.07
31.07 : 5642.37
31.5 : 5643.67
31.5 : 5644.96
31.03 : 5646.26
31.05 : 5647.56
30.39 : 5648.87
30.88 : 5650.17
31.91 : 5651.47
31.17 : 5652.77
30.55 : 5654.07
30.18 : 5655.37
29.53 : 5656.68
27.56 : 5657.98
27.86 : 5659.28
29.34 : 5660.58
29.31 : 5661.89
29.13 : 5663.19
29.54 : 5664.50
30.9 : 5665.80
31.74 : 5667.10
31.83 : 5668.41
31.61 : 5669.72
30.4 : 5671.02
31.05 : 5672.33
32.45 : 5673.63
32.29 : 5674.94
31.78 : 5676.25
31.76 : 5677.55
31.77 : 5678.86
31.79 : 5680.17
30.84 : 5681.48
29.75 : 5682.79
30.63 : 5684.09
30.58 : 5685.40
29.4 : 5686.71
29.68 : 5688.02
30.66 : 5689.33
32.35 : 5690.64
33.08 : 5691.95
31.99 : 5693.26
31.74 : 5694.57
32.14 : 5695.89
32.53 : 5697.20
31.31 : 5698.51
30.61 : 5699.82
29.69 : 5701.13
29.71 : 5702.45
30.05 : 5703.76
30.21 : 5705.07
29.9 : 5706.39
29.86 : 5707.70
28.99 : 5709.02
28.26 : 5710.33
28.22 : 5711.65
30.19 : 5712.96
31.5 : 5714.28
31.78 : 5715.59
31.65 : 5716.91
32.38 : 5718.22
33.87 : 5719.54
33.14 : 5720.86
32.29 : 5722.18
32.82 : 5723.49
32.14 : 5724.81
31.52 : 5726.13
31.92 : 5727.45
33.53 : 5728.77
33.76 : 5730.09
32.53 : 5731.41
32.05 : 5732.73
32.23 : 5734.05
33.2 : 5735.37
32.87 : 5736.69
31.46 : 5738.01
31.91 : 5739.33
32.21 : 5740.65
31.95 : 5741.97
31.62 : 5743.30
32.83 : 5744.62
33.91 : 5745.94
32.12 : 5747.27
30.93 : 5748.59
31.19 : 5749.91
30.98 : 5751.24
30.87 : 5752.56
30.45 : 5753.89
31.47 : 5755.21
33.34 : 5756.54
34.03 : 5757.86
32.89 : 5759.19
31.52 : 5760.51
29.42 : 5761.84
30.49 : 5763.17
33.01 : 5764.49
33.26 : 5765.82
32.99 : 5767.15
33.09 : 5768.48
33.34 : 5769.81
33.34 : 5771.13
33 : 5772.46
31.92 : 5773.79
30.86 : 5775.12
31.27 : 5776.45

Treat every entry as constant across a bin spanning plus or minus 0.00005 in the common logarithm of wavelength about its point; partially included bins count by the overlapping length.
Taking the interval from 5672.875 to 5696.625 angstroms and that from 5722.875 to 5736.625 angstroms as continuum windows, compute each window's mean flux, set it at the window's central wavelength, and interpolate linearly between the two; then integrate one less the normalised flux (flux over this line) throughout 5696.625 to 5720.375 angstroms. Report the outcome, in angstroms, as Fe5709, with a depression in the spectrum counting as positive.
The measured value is 1.04 angstroms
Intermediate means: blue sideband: 31.4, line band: 30.6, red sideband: 32.6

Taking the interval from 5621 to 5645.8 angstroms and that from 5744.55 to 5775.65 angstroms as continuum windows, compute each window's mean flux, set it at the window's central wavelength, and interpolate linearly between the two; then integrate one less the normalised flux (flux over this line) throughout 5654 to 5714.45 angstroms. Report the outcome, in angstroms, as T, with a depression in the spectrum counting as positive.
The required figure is 1.4 angstroms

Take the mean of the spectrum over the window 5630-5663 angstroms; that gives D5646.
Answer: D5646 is 30.5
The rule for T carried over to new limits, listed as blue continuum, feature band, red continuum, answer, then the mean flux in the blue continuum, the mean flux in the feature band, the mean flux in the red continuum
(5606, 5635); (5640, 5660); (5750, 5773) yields 0.2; 30.4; 30.5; 32.2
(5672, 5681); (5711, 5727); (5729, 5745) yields 0.2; 31.9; 31.8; 32.4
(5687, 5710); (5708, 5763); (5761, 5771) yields -0.4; 30.8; 31.8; 32.3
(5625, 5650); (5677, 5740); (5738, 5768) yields 0.3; 30.8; 31.4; 32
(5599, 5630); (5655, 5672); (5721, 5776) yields 0.5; 30.1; 29.9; 32.2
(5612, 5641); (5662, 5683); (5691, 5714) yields -0.6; 30.1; 31.1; 30.5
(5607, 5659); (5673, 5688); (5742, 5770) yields 0.0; 30.4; 31.1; 32.1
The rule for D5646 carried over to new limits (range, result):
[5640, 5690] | 30.7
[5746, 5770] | 32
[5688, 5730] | 31.3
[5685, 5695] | 31.2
